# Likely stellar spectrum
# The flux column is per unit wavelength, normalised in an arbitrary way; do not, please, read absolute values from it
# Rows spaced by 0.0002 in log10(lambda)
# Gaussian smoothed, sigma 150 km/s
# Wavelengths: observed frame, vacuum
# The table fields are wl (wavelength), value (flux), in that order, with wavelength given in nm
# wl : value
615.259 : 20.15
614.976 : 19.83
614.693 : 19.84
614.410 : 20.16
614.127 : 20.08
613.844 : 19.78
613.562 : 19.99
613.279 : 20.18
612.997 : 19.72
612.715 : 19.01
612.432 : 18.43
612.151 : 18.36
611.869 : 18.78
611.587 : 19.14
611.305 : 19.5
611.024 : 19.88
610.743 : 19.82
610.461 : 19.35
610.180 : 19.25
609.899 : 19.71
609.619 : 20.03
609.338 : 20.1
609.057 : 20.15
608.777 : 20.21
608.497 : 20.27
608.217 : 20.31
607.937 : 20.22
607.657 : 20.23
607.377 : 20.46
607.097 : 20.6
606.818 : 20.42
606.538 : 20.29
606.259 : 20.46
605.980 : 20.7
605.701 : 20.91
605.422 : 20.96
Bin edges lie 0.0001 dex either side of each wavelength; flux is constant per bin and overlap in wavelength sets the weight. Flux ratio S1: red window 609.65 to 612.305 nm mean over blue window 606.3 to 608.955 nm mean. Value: 0.95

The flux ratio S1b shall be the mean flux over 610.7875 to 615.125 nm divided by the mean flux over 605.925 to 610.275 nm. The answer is 1.0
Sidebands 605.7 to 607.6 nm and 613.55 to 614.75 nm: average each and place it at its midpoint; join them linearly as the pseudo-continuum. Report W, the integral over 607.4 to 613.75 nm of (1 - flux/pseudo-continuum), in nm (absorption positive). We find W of 0.17 nm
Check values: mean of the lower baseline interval 20.5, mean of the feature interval 19.7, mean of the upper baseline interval 20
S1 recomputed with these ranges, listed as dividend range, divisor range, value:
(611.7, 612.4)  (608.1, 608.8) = 0.92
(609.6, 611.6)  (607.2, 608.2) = 0.96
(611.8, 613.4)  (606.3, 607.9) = 0.94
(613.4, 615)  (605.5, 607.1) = 0.97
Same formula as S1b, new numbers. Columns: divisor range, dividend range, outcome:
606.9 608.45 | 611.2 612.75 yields 0.93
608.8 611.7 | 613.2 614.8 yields 1.01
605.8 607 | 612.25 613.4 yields 0.94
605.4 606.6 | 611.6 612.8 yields 0.90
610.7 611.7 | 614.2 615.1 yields 1.02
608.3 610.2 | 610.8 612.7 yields 0.95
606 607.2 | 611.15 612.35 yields 0.93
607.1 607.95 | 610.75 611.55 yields 0.97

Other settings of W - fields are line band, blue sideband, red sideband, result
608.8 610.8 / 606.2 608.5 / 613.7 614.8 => 0.04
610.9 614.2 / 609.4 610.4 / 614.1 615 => 0.08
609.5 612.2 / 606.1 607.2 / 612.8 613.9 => 0.09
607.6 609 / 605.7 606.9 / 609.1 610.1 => -0.01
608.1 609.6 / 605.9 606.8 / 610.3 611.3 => -0.01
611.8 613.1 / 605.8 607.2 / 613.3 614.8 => 0.08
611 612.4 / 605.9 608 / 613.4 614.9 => 0.08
